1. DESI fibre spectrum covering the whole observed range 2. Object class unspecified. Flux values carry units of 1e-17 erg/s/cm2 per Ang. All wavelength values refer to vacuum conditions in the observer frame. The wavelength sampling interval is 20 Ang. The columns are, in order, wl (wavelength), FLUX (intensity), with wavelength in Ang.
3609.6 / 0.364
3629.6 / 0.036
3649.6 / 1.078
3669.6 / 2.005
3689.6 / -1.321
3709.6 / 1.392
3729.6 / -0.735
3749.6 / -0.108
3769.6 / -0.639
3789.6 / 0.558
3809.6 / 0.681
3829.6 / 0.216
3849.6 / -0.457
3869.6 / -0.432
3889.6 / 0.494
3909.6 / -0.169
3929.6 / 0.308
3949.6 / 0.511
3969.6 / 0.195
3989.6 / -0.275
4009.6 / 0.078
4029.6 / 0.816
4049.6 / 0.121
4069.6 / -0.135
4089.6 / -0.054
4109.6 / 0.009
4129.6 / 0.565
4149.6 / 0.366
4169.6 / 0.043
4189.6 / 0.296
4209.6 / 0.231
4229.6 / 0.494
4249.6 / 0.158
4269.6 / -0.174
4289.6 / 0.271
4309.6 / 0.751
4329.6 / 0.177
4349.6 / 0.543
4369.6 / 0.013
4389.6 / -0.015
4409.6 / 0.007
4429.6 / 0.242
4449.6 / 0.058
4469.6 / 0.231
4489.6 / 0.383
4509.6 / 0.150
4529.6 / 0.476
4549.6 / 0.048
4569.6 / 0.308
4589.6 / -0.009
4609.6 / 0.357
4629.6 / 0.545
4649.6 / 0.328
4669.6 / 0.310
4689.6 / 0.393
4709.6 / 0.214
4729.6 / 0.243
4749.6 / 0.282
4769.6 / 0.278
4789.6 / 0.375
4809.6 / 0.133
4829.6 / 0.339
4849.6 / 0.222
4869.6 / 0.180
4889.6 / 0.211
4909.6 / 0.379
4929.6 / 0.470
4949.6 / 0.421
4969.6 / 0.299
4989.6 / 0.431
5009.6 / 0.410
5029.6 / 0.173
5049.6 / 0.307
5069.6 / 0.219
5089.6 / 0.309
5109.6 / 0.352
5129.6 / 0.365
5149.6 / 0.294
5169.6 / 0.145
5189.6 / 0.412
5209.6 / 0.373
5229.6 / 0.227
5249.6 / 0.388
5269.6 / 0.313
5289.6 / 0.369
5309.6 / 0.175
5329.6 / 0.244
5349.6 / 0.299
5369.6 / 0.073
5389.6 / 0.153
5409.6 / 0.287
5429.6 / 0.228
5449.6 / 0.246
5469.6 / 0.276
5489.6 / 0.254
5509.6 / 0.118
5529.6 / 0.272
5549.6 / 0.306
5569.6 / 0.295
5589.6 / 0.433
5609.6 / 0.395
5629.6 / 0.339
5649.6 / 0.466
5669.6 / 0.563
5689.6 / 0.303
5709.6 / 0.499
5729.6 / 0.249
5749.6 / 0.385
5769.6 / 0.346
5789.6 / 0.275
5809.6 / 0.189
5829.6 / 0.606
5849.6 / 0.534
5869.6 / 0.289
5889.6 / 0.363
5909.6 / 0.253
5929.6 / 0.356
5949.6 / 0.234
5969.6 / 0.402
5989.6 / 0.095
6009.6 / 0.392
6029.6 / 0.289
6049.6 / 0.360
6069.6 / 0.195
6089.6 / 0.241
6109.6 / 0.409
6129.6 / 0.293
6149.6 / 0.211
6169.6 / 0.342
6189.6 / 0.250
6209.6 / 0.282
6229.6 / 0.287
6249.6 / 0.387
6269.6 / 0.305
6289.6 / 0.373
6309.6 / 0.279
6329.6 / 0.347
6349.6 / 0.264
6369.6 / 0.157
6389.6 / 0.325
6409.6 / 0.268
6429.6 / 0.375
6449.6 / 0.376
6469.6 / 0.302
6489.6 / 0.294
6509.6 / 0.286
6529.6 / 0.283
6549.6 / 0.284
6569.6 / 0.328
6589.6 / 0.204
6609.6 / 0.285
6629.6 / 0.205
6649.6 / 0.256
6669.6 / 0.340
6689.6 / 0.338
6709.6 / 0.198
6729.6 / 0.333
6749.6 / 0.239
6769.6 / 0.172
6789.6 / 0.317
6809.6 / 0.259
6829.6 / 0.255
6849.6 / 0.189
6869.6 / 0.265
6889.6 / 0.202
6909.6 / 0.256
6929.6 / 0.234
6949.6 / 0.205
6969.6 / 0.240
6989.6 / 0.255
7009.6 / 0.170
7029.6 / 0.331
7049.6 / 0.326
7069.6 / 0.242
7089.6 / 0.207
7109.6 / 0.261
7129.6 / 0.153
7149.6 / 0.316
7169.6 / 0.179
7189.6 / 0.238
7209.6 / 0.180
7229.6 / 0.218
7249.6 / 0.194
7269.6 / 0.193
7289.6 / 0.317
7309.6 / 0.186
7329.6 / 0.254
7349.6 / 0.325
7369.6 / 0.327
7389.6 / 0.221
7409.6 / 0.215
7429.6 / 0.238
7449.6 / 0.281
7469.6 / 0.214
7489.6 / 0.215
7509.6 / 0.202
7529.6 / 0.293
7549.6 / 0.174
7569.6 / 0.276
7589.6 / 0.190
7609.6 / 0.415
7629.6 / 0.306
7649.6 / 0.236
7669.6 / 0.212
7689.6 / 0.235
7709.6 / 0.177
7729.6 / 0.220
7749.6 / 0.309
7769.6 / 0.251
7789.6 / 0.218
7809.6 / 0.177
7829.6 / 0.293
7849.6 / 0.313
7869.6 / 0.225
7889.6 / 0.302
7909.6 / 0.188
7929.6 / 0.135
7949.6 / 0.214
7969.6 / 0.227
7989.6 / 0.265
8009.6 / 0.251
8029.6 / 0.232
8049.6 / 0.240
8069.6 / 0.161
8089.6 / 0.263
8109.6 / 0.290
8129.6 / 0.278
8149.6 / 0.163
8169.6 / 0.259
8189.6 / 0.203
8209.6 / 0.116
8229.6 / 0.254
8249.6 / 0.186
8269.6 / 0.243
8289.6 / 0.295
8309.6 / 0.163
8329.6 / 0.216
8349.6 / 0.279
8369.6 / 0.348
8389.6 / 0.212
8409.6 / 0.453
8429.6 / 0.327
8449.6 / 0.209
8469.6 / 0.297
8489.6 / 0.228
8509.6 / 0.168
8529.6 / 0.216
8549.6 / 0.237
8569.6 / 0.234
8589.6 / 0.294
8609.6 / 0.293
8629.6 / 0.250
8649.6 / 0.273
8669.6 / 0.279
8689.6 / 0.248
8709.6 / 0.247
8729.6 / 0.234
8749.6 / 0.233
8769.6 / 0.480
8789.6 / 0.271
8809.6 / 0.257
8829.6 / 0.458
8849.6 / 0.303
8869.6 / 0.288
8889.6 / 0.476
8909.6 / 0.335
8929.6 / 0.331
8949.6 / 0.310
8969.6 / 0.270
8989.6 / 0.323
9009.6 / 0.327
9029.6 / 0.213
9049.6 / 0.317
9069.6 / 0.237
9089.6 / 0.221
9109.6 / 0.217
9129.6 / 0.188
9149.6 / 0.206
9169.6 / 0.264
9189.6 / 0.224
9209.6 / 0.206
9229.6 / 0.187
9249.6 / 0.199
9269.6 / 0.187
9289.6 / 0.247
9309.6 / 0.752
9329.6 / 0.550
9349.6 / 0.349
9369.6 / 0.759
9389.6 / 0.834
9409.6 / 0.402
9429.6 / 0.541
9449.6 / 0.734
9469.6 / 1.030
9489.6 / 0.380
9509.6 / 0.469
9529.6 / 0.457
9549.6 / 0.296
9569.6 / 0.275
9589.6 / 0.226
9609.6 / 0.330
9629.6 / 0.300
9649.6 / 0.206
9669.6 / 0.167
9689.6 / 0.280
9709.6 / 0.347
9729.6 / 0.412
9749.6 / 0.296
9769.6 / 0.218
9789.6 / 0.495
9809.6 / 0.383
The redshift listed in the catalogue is 0.805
